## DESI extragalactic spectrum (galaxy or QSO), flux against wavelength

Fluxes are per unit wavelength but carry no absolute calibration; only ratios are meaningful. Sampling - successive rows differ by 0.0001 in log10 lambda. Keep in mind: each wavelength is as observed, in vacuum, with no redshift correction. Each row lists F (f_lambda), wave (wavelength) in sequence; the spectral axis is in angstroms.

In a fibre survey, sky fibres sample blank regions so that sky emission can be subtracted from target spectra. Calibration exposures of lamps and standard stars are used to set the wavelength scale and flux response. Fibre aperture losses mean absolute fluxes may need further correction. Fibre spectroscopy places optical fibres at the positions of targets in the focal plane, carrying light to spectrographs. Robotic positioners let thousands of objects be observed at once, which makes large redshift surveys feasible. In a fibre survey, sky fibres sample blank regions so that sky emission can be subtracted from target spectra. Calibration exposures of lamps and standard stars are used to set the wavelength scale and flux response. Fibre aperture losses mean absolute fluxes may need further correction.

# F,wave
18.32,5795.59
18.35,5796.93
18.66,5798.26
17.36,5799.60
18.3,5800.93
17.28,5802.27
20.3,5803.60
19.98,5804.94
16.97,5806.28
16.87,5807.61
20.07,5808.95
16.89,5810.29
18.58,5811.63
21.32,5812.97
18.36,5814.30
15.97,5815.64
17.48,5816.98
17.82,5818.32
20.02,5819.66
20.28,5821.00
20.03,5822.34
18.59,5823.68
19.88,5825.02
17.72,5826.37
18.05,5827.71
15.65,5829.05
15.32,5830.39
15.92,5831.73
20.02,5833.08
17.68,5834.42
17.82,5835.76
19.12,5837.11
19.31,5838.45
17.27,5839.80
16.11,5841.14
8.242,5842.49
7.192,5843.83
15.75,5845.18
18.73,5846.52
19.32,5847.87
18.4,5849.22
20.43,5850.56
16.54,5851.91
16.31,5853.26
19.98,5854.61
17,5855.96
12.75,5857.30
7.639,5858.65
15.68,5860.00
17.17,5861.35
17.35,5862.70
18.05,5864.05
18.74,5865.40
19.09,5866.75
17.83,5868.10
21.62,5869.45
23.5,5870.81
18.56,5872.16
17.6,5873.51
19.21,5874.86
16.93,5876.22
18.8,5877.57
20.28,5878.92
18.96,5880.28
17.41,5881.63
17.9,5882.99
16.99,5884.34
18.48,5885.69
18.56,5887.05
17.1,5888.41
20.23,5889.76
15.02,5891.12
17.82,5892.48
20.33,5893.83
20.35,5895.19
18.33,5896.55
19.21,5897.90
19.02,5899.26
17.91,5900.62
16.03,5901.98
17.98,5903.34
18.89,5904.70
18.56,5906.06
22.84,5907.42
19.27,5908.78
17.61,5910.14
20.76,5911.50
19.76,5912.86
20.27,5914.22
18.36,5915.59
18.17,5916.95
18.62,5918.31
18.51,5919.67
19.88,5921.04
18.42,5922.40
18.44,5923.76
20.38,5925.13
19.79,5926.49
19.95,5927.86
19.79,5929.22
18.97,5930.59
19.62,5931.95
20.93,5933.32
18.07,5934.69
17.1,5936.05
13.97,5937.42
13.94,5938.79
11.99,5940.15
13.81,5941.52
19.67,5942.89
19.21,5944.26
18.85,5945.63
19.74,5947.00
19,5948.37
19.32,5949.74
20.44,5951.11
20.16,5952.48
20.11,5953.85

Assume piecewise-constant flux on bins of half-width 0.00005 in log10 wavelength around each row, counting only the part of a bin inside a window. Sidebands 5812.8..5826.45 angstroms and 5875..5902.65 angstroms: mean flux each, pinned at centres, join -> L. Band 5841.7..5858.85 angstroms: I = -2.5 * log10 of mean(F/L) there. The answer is 0.20 mag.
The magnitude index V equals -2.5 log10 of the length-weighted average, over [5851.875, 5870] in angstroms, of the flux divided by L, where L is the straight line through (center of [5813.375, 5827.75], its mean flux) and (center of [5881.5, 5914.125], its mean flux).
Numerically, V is 0.112 mag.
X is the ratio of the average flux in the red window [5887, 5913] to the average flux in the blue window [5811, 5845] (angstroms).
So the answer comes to 1.1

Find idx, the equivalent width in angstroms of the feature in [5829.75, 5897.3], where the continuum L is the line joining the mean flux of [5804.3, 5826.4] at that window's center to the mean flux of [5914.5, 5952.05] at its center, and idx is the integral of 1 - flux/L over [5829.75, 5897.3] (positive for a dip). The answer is 3.77 angstroms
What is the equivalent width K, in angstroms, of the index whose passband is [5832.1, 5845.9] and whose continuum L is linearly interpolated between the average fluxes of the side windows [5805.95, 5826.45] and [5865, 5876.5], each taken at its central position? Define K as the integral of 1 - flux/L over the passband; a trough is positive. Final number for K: 2.21 angstroms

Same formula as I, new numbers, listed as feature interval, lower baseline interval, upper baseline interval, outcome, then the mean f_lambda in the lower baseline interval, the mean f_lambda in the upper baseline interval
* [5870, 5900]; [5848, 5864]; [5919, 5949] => -0.10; 16.5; 18.2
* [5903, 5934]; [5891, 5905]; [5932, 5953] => -0.08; 18.4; 17.8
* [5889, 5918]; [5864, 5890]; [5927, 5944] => -0.04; 18.8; 17.4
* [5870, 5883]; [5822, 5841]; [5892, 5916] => -0.02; 17.9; 19.1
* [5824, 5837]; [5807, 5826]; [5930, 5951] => 0.06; 18.7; 17.7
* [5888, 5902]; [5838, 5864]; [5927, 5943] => -0.11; 15.9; 17.3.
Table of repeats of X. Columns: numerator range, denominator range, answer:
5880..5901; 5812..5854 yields 1.05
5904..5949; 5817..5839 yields 1.02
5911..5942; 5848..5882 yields 1.02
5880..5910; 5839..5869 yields 1.14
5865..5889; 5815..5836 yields 1.04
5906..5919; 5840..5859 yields 1.26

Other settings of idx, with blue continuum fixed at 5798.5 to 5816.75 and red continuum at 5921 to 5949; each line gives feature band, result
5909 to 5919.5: -0.52 angstroms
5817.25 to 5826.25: -0.47 angstroms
